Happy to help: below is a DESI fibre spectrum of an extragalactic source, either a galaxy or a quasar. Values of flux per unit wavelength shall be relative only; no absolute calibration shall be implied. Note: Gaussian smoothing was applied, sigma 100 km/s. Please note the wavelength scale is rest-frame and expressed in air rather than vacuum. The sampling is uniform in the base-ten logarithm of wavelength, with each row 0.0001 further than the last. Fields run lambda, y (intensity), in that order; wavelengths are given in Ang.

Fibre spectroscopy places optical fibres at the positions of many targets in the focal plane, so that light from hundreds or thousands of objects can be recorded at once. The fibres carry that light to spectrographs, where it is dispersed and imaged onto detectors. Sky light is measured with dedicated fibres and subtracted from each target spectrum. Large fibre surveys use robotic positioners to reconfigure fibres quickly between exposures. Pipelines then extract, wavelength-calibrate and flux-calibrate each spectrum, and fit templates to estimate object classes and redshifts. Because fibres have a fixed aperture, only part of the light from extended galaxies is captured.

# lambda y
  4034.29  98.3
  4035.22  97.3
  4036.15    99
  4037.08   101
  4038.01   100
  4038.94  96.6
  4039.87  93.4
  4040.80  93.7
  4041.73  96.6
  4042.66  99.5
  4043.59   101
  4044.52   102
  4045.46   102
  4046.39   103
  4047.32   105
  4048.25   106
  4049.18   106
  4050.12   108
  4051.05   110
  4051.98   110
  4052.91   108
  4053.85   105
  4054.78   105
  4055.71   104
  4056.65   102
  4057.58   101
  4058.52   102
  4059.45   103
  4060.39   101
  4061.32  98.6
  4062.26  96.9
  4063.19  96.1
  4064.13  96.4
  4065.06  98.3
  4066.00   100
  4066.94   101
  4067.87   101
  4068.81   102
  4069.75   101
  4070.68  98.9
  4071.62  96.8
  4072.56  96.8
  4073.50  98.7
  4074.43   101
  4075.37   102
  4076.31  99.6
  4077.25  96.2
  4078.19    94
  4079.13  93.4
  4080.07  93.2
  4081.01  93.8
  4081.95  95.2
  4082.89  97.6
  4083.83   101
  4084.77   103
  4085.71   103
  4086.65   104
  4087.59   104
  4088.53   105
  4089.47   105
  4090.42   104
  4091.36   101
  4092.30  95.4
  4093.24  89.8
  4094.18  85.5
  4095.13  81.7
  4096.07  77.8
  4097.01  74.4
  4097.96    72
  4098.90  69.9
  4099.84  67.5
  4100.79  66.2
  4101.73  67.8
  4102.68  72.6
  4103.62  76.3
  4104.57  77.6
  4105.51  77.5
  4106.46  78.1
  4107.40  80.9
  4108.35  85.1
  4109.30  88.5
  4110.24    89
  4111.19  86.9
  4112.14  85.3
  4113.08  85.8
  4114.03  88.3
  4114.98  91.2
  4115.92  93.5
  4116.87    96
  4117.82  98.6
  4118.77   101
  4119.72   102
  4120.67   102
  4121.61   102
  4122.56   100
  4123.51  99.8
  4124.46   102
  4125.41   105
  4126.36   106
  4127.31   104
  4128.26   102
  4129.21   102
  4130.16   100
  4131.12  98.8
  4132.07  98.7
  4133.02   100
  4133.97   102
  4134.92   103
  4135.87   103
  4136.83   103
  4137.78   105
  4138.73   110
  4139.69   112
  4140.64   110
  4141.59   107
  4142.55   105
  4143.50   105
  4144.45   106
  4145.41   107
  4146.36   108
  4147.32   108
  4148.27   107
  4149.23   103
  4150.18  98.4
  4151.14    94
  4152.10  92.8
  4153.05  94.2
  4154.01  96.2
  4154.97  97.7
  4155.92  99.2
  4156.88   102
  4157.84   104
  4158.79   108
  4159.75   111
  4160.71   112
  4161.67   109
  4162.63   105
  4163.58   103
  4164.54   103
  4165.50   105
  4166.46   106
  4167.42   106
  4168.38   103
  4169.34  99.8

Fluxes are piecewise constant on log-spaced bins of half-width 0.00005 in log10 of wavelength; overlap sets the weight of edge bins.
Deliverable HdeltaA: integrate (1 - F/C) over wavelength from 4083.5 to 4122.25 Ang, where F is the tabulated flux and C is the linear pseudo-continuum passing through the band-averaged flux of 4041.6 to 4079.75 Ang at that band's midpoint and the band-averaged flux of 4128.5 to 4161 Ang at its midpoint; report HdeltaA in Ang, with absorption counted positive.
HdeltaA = 5.13 Ang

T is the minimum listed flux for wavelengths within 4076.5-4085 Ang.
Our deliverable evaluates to 93.2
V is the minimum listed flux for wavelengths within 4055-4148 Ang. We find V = 66.2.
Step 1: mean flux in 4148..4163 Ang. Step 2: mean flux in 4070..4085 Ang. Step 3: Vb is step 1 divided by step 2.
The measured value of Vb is 1.05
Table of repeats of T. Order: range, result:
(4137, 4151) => 98.4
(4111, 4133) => 85.3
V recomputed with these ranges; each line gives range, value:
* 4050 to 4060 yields 101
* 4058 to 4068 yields 96.1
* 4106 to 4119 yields 78.1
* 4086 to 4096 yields 81.7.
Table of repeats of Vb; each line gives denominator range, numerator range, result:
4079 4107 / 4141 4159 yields 1.17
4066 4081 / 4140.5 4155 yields 1.04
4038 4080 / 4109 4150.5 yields 1.00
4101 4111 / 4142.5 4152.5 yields 1.30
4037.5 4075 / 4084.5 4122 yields 0.87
